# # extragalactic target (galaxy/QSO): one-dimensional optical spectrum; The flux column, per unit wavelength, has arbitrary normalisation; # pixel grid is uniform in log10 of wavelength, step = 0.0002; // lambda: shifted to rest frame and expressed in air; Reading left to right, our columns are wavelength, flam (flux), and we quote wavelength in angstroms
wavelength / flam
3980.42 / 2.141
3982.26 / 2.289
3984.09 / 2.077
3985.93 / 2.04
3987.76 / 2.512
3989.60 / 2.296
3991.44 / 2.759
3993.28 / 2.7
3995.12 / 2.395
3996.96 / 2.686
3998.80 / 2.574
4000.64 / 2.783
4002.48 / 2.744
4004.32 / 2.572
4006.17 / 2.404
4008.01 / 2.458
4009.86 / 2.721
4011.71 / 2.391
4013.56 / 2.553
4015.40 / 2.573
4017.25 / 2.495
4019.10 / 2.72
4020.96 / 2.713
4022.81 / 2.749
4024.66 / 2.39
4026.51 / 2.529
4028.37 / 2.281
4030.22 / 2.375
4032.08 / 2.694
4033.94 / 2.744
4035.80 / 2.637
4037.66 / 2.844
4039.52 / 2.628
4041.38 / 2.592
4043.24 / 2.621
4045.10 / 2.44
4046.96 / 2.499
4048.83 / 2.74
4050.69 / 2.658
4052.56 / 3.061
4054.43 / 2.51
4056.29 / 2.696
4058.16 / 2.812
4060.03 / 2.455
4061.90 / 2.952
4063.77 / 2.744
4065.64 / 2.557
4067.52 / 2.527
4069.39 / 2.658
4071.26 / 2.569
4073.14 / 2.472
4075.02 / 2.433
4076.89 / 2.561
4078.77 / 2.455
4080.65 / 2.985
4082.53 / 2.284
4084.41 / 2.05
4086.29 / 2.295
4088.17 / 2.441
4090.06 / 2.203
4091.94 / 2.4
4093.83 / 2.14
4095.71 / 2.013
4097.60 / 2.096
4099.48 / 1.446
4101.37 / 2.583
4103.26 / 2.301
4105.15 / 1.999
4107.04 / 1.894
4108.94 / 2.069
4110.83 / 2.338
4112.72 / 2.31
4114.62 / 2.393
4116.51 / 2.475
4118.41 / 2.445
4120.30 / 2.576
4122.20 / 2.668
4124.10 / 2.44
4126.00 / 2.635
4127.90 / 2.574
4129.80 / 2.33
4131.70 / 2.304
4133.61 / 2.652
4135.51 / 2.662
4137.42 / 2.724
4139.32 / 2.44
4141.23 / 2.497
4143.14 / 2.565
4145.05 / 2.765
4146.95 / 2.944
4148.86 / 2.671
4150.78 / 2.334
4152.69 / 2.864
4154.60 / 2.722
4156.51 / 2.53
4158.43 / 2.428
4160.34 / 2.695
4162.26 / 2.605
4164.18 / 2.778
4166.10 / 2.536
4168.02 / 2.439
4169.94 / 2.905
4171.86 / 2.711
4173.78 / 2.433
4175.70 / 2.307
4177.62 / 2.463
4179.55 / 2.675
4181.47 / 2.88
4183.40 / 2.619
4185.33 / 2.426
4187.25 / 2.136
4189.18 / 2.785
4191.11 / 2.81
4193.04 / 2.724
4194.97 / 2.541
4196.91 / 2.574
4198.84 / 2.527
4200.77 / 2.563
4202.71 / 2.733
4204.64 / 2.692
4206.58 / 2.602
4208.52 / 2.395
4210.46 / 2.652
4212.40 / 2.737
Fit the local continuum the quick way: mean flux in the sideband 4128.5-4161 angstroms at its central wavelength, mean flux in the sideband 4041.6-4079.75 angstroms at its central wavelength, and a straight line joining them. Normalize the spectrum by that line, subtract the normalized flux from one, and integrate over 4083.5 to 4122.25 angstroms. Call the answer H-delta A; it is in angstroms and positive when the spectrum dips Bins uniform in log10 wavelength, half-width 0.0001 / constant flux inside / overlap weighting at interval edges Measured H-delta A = 5.5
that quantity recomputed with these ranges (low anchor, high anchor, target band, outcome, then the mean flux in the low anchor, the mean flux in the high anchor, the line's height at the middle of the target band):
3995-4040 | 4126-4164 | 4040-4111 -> 4.3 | 2.59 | 2.6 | 2.59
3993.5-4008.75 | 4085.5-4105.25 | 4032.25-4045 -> -1.3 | 2.59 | 2.18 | 2.42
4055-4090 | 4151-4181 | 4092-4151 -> 4.1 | 2.54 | 2.6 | 2.58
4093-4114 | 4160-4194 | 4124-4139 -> -1.6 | 2.11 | 2.61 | 2.3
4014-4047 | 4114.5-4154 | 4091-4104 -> 2.2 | 2.59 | 2.58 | 2.58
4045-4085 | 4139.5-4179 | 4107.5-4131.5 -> 1.7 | 2.6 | 2.61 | 2.61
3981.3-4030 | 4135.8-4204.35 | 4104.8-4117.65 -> 1.8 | 2.51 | 2.61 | 2.58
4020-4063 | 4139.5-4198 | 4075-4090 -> 1.2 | 2.64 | 2.61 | 2.63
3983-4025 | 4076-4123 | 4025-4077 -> -4.3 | 2.54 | 2.3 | 2.42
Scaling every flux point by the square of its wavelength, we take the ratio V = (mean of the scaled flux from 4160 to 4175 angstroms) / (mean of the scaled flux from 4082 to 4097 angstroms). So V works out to 1.23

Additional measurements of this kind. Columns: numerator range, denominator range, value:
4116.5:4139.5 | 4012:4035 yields 1.04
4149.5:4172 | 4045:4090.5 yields 1.07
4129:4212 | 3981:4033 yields 1.12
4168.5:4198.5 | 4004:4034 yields 1.11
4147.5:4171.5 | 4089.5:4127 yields 1.19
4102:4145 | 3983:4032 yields 1.02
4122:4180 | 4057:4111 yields 1.13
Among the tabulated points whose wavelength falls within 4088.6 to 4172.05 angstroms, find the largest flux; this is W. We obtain 2.944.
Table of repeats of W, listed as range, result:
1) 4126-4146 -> 2.765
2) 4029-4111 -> 3.061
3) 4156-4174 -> 2.905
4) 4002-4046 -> 2.844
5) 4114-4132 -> 2.668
